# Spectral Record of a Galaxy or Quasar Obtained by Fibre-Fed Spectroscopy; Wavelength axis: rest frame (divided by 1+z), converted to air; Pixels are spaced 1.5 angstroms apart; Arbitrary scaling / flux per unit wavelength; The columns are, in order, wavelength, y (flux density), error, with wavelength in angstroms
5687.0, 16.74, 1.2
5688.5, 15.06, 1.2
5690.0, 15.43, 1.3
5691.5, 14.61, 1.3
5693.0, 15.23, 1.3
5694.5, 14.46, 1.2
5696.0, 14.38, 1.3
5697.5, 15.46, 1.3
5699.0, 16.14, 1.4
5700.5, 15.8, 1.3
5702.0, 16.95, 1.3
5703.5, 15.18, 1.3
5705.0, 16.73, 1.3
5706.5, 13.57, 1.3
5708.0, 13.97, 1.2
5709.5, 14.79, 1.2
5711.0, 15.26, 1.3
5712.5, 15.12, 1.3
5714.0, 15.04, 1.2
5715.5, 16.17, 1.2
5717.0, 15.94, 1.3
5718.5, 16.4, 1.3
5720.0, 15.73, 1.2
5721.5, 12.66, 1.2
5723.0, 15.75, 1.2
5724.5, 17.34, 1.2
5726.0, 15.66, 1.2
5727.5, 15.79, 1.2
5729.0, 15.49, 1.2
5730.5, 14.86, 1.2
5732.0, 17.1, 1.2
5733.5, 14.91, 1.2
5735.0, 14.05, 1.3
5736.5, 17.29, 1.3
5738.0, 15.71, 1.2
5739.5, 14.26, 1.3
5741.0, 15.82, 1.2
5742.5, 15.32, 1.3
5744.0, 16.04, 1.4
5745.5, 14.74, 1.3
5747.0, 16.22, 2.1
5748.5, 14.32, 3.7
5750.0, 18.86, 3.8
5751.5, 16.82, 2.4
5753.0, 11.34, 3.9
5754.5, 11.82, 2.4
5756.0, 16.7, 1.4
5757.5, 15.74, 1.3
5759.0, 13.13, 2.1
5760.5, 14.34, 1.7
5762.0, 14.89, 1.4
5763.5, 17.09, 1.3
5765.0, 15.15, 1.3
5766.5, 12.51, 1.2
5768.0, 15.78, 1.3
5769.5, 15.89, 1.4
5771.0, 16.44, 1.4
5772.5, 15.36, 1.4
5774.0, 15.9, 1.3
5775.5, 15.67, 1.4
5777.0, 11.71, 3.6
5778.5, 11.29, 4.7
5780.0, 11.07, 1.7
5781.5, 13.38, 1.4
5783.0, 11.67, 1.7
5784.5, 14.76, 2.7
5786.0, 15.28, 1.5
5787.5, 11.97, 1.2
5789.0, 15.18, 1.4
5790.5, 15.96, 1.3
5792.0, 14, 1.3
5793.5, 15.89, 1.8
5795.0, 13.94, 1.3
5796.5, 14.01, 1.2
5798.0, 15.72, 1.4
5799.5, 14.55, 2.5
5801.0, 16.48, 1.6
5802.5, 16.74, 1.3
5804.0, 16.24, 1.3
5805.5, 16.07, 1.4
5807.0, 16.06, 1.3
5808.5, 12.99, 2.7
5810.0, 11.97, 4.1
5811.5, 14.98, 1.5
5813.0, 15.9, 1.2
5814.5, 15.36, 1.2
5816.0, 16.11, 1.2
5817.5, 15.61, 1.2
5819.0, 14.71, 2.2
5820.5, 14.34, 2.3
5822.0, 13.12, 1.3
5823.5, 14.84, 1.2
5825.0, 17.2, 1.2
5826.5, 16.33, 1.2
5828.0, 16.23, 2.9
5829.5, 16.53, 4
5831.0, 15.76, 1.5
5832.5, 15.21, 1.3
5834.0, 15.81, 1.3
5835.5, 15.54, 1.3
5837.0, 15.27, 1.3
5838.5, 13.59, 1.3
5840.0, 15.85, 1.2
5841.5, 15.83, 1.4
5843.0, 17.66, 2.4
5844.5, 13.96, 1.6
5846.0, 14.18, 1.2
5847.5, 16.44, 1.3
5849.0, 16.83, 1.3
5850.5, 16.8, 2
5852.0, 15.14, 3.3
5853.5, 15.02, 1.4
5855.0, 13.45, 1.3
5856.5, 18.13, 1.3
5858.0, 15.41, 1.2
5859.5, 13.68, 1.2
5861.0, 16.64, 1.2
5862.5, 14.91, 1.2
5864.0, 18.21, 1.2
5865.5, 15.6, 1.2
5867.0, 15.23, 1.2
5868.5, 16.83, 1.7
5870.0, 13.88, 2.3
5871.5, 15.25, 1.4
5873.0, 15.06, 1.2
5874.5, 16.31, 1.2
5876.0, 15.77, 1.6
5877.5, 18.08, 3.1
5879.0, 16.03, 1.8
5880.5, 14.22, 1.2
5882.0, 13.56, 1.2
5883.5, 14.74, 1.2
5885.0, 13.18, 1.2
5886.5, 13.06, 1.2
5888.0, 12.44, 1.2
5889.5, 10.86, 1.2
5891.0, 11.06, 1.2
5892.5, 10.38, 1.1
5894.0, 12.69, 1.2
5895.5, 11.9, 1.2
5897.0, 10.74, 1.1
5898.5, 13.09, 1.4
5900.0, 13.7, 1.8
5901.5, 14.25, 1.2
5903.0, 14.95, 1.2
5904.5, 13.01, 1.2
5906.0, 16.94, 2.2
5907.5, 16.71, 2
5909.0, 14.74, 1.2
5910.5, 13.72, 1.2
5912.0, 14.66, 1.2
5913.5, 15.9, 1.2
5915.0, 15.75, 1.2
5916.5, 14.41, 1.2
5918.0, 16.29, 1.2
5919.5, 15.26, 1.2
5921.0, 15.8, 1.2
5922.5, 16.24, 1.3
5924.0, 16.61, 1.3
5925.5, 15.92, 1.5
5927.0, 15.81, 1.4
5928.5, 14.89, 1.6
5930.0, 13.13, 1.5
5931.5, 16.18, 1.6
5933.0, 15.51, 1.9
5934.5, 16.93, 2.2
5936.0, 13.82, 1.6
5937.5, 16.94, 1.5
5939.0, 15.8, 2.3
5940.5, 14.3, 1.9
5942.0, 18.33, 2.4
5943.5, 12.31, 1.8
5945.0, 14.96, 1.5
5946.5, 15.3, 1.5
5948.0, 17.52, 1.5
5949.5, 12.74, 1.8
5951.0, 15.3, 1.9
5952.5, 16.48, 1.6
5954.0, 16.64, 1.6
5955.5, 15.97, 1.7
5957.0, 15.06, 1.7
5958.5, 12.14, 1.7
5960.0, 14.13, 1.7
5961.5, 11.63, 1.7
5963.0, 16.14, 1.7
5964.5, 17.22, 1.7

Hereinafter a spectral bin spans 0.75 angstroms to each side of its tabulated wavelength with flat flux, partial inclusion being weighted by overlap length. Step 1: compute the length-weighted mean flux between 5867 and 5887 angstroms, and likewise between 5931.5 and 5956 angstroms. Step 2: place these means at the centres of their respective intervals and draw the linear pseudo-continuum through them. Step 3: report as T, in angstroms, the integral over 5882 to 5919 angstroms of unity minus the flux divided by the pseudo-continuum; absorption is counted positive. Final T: 3.8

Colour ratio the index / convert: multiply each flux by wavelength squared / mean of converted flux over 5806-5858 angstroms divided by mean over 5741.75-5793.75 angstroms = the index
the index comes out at 1.1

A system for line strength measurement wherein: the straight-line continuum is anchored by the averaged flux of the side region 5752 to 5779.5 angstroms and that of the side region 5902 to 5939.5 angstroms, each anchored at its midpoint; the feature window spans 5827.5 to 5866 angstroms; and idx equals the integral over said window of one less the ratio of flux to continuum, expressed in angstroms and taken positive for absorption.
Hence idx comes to -1.8 angstroms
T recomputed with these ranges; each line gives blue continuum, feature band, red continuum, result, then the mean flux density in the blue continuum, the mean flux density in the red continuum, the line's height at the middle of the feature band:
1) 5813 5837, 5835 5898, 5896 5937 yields 2.3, 15.5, 15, 15.3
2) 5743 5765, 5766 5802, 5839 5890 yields 1.9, 15.1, 15.3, 15.2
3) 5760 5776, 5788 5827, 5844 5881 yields 0.9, 15.4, 15.7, 15.5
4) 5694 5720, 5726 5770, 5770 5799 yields -1.5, 15.4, 14.2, 14.8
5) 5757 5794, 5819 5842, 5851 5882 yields -0.4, 14.4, 15.6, 15.1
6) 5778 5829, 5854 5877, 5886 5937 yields -1.8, 14.7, 14.4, 14.5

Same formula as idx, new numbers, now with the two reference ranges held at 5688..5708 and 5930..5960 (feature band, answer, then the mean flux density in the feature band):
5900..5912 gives 0.4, 14.8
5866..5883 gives -0.2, 15.5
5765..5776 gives -0.1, 15.3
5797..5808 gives -0.4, 15.9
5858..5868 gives -0.3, 15.7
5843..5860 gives -0.2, 15.5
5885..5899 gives 3.1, 11.9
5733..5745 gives -0.1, 15.4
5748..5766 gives 0.3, 15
